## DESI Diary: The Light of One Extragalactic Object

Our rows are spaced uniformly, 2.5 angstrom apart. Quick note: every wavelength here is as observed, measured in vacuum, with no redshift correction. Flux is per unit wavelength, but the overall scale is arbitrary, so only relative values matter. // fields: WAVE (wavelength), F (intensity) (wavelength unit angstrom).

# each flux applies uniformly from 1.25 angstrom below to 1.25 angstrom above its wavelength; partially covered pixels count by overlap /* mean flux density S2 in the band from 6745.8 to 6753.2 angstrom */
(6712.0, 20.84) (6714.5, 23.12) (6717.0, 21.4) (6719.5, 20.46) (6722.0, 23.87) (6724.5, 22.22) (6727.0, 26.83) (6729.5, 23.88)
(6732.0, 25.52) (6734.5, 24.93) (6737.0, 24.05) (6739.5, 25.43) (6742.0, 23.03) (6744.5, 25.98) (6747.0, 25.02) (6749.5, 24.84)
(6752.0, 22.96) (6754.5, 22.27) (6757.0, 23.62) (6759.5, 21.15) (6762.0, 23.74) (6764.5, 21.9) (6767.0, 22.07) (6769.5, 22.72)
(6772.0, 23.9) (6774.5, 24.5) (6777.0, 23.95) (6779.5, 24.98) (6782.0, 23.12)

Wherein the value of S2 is 24.3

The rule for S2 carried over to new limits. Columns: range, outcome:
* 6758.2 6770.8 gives 22.3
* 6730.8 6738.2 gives 24.8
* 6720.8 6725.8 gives 23.1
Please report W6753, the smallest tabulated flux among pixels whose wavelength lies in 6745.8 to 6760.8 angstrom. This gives 21.15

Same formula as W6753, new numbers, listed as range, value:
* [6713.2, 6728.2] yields 20.46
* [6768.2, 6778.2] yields 22.72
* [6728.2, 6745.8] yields 23.03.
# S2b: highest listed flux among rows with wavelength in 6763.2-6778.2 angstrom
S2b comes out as 24.5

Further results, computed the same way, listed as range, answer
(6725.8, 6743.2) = 26.83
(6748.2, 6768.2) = 24.84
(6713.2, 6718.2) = 23.12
